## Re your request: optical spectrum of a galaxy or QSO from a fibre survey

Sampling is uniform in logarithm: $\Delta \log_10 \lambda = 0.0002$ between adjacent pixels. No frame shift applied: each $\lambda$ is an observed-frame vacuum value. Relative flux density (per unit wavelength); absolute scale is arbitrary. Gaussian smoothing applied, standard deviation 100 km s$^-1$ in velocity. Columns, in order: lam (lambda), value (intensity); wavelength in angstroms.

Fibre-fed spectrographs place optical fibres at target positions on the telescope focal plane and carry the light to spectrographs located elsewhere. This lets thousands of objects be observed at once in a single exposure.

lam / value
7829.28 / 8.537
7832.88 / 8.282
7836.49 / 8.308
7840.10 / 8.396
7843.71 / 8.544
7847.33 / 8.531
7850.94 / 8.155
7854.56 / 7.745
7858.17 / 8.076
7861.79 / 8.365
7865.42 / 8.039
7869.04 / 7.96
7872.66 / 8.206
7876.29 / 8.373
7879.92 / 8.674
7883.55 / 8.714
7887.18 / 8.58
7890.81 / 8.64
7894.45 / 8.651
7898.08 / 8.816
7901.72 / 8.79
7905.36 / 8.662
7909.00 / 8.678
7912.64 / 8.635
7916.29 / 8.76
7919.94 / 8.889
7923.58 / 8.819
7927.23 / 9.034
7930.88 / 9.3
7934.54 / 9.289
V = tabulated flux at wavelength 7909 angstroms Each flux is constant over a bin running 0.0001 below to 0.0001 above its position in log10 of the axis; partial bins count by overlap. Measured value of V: 8.678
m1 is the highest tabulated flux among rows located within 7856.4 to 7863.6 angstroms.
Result 8.365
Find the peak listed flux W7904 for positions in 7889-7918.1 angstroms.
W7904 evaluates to 8.816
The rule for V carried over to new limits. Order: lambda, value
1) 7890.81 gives 8.64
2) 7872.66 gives 8.206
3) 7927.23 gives 9.034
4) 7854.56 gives 7.745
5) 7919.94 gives 8.889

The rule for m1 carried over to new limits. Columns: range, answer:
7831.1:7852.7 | 8.544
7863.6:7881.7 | 8.674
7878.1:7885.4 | 8.714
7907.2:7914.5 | 8.678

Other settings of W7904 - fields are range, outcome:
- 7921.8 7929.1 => 9.034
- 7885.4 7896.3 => 8.651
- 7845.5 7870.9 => 8.531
